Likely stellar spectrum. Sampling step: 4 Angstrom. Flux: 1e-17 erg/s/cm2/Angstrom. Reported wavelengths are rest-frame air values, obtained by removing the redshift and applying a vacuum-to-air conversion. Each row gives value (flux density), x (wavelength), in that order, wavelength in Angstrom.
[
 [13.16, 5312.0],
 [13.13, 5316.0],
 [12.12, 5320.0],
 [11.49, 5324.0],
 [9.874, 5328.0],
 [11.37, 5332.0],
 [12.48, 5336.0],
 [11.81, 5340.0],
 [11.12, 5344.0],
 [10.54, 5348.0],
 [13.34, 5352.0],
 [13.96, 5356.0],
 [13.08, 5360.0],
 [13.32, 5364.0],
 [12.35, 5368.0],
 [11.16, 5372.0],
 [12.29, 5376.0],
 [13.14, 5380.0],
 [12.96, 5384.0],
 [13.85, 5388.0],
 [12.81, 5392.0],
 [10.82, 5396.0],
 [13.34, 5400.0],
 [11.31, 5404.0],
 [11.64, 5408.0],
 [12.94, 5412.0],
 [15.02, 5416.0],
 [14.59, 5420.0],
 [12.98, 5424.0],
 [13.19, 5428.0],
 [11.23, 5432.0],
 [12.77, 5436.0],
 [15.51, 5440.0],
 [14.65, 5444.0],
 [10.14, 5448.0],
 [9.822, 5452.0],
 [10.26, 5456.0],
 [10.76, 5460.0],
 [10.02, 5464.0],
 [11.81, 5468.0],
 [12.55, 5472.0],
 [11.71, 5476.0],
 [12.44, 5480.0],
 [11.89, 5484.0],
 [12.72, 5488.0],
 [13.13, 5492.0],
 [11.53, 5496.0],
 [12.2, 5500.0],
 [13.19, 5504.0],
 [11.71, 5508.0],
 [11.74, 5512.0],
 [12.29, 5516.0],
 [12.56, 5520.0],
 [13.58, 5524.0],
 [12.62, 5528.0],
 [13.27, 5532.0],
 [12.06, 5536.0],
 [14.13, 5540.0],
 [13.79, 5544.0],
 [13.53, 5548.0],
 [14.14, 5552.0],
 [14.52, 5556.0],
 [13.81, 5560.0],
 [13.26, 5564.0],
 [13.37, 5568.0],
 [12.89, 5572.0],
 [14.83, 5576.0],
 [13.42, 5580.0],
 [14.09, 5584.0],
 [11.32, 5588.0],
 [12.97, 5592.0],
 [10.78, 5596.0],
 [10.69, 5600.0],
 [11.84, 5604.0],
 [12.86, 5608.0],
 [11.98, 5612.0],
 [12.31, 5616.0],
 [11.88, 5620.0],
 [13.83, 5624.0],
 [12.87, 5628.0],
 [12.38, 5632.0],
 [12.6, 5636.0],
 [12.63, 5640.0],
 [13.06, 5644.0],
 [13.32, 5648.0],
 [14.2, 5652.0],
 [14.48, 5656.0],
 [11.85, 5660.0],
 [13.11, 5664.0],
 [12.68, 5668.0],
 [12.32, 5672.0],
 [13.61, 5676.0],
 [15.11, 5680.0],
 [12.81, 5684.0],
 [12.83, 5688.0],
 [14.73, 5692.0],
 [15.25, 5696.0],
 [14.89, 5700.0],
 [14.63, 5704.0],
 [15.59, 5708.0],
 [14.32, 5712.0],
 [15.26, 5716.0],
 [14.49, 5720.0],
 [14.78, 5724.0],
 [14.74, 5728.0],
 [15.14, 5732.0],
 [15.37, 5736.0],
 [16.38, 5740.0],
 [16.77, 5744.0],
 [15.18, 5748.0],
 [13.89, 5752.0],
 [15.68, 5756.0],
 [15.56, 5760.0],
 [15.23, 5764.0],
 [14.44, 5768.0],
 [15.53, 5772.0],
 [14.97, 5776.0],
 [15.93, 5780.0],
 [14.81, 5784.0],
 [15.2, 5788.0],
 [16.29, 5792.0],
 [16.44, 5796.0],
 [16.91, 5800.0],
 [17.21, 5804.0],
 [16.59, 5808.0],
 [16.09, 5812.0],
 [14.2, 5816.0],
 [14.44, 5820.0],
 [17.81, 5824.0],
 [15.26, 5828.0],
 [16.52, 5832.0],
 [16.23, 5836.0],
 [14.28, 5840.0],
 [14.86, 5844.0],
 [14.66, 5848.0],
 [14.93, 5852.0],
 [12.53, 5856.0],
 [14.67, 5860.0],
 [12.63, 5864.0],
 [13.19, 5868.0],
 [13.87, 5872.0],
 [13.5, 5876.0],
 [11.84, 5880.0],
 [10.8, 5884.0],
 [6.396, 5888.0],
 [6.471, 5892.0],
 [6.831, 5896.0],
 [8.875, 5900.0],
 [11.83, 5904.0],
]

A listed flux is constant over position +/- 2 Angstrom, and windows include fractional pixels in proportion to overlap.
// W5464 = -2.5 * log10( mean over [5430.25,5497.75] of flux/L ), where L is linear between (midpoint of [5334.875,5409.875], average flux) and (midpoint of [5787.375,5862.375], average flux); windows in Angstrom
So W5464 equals 0.09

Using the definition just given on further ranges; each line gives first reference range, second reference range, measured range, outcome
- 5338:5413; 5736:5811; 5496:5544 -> 0.08 mag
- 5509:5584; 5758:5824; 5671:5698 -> 0.06 mag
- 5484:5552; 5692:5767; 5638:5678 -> 0.10 mag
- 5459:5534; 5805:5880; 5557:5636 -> 0.02 mag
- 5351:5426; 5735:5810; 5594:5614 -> 0.24 mag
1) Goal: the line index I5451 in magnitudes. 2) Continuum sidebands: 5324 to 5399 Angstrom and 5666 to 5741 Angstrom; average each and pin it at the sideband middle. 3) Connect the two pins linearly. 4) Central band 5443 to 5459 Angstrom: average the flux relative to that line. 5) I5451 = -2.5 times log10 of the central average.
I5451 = 0.168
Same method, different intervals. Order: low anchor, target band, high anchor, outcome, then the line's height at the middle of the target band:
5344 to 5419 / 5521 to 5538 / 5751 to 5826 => 0.07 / 13.7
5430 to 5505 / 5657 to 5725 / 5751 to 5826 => 0.04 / 14.6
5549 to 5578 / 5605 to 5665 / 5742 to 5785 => 0.12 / 14.3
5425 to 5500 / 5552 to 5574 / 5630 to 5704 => -0.07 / 12.7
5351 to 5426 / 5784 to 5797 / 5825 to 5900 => -0.23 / 12.7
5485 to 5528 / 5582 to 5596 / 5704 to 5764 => 0.08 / 13.5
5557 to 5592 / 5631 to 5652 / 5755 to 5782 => 0.09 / 14.1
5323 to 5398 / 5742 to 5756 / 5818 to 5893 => -0.16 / 13.2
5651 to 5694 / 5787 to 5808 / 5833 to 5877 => -0.18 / 13.9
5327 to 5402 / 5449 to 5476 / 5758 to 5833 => 0.20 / 13.1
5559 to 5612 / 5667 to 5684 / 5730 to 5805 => 0.06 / 14.2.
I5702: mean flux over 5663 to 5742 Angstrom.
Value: 14.4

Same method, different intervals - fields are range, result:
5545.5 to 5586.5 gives 13.8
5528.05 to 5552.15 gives 13.4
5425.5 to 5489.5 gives 12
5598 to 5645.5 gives 12.4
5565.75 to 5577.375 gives 13.6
